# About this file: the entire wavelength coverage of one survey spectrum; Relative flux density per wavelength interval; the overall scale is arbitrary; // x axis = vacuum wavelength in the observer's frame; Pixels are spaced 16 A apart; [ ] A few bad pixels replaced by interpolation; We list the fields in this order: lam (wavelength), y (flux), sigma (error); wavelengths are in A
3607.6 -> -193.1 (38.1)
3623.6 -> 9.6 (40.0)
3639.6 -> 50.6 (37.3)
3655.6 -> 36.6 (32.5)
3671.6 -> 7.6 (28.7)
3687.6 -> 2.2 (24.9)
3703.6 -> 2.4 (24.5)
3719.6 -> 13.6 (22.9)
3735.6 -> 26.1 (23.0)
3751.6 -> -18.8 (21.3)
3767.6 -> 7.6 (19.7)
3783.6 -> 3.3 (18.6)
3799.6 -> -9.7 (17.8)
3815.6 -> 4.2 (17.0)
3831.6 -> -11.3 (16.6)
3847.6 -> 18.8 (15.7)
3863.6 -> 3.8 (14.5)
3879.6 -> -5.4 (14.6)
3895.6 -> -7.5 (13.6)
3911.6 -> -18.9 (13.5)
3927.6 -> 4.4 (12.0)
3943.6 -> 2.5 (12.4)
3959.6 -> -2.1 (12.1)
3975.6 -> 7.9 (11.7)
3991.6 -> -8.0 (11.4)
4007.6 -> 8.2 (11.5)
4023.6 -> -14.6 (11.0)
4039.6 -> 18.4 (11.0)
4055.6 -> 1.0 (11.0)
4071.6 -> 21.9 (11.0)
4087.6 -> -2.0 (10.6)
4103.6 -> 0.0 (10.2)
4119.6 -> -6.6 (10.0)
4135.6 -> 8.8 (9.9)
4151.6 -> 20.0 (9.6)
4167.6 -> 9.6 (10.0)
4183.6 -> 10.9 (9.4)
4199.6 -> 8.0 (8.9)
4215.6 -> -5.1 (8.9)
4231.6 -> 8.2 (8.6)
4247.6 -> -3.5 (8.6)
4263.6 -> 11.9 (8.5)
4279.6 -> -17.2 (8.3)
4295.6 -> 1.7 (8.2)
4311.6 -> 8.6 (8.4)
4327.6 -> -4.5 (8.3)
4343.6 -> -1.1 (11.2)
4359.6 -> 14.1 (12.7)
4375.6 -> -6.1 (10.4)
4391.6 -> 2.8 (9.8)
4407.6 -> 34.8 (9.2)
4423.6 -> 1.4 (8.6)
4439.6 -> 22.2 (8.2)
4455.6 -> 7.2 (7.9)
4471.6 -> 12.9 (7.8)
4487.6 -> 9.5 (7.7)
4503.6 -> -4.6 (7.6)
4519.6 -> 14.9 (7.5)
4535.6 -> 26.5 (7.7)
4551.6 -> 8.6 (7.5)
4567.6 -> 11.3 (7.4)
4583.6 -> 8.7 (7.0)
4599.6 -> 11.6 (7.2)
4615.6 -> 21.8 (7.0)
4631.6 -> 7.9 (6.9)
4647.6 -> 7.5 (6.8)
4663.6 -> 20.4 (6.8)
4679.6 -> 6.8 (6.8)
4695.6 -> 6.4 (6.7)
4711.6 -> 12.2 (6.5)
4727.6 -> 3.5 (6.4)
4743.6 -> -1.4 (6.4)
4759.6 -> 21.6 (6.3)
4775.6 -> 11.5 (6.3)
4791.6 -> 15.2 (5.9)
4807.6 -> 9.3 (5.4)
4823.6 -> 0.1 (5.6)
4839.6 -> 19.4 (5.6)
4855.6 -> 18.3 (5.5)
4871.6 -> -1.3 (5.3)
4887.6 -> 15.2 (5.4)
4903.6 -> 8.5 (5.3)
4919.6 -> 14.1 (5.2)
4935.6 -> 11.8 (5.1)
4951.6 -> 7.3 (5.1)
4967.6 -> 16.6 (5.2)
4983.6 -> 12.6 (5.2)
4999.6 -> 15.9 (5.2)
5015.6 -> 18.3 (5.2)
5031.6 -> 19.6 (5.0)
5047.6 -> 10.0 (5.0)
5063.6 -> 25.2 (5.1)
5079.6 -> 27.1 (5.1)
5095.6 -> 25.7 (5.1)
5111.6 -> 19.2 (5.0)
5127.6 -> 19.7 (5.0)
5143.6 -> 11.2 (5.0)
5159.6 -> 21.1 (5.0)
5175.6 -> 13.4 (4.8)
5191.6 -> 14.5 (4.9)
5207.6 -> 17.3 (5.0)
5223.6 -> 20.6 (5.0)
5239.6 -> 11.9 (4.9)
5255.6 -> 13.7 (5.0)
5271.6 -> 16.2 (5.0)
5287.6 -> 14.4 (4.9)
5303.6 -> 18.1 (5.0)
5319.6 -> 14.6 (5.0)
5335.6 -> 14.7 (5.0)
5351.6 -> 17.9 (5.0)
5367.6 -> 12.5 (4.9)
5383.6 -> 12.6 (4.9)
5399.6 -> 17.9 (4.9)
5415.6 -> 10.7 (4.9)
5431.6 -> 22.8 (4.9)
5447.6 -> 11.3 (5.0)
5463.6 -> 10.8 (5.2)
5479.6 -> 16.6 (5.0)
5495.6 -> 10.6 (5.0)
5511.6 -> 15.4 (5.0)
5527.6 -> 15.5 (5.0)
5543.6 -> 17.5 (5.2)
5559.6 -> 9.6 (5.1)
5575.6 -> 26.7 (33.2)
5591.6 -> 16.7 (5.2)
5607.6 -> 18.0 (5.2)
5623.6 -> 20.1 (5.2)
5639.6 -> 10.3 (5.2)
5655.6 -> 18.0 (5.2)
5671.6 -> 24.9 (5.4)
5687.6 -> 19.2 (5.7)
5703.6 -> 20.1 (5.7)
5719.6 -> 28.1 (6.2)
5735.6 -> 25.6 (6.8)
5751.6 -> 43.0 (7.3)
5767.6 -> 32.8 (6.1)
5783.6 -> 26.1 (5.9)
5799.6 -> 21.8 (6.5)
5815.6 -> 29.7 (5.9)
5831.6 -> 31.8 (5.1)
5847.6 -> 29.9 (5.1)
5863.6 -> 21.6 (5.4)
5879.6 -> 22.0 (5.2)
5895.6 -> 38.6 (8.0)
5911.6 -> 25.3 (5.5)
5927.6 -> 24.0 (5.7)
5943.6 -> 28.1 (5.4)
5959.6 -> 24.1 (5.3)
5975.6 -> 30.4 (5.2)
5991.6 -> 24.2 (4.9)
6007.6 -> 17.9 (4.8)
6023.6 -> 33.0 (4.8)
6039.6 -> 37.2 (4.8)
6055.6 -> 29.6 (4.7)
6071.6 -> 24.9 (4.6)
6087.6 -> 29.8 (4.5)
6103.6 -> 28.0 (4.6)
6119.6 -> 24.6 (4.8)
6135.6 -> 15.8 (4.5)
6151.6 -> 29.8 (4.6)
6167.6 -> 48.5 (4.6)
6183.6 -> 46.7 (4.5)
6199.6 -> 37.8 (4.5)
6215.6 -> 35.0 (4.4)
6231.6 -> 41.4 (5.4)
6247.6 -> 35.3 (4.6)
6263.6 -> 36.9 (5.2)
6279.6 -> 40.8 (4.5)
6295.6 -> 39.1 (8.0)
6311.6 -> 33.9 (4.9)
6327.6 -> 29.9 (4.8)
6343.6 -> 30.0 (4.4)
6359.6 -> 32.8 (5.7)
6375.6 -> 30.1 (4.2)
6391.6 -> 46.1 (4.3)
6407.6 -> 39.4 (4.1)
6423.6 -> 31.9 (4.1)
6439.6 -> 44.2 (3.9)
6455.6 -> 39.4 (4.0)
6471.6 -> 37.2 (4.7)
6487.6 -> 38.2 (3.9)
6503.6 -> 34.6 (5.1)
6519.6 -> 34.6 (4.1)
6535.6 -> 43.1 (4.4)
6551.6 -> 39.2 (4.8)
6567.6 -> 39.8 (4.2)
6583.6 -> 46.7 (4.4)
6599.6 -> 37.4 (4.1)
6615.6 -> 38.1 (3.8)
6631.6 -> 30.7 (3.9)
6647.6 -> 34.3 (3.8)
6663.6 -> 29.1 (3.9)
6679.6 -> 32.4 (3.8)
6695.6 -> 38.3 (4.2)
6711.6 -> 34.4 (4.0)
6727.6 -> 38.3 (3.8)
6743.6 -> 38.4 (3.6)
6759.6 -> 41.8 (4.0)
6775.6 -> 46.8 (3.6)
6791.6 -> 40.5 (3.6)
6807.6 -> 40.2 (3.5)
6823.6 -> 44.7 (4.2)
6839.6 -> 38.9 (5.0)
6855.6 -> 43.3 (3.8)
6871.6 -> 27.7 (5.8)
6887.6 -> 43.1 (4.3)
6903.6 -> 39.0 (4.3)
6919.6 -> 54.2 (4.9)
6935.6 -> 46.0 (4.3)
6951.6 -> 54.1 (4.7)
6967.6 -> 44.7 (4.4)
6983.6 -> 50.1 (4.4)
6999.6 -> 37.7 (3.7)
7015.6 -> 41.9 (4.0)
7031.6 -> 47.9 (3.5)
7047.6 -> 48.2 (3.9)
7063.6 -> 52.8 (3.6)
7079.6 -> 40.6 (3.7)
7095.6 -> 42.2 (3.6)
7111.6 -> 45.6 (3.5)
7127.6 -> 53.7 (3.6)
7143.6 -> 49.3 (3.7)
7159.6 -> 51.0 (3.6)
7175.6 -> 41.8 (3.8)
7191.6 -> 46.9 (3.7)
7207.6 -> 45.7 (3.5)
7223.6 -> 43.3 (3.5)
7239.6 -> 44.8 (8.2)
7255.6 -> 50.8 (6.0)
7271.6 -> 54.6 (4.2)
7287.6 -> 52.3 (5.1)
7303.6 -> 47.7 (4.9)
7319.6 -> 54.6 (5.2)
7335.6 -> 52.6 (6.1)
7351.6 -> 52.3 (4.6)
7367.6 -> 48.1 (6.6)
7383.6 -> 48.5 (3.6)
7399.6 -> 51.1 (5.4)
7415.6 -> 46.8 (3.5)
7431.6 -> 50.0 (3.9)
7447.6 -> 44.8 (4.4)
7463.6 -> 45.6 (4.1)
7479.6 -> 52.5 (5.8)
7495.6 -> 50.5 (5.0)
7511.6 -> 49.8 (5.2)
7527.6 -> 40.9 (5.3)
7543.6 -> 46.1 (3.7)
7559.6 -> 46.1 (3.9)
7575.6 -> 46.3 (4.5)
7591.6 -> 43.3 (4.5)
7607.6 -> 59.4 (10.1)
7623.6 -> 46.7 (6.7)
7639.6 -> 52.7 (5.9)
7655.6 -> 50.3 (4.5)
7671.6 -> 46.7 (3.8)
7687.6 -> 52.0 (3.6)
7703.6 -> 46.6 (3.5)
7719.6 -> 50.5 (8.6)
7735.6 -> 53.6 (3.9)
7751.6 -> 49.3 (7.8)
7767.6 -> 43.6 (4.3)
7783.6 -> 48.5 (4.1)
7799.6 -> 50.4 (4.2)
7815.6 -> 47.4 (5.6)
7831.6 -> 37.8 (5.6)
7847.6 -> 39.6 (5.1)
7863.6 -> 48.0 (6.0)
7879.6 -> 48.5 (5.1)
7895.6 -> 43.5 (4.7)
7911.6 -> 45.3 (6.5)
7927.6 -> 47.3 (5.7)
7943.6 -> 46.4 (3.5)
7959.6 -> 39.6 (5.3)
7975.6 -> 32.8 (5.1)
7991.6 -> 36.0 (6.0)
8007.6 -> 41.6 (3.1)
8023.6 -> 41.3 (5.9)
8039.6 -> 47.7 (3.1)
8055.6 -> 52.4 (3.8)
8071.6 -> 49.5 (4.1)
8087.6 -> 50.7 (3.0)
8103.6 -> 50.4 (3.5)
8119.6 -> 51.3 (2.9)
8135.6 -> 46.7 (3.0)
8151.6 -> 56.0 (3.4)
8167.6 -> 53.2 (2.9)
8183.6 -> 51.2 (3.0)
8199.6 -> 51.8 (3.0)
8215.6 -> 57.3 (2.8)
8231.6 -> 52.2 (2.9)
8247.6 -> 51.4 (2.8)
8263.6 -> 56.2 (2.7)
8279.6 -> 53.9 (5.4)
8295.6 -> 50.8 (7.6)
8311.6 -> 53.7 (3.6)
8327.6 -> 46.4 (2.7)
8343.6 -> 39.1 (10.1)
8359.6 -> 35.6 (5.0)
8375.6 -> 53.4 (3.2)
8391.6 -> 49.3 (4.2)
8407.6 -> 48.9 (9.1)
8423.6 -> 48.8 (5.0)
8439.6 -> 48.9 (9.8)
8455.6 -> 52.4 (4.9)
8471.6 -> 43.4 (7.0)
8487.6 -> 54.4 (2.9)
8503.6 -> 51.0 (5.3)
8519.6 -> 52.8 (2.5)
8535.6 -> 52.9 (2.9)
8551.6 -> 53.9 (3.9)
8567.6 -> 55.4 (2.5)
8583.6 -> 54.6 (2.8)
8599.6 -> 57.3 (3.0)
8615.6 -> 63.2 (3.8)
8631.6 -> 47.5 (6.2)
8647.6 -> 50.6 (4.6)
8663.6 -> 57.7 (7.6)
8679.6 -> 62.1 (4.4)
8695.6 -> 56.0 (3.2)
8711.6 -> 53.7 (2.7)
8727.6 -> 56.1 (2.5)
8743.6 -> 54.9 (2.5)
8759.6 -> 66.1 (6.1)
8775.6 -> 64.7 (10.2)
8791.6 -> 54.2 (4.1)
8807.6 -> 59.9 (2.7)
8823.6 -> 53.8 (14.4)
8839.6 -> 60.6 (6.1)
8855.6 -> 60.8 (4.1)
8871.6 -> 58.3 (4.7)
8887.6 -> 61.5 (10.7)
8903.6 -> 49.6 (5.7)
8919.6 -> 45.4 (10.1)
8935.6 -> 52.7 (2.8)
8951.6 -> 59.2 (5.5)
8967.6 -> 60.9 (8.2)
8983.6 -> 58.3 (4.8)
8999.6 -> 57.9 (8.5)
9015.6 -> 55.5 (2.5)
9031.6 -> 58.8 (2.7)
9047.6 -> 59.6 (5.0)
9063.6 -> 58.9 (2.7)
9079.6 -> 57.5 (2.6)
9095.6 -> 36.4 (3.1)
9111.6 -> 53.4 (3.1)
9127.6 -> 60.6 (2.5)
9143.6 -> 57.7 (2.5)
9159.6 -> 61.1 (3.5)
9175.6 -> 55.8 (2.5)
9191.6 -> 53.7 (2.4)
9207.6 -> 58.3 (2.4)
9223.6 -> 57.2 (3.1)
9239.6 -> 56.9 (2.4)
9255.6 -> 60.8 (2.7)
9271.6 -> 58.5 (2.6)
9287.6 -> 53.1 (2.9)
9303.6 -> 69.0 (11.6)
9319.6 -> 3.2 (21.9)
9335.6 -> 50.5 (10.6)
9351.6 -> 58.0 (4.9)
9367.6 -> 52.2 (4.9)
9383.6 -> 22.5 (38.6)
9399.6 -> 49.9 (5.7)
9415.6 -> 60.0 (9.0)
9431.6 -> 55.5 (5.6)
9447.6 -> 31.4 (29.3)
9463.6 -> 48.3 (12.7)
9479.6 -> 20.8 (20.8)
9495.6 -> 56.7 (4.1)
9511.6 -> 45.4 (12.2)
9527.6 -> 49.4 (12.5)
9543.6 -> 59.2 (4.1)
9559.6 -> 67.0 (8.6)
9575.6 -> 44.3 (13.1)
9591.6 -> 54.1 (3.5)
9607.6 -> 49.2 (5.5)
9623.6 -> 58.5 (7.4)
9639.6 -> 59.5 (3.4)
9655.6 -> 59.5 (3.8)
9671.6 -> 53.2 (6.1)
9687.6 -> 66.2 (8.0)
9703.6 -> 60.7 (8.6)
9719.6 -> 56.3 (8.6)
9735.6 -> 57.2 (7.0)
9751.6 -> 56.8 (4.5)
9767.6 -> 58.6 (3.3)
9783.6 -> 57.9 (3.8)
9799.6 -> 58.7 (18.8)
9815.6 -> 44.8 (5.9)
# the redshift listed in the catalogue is 0.54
